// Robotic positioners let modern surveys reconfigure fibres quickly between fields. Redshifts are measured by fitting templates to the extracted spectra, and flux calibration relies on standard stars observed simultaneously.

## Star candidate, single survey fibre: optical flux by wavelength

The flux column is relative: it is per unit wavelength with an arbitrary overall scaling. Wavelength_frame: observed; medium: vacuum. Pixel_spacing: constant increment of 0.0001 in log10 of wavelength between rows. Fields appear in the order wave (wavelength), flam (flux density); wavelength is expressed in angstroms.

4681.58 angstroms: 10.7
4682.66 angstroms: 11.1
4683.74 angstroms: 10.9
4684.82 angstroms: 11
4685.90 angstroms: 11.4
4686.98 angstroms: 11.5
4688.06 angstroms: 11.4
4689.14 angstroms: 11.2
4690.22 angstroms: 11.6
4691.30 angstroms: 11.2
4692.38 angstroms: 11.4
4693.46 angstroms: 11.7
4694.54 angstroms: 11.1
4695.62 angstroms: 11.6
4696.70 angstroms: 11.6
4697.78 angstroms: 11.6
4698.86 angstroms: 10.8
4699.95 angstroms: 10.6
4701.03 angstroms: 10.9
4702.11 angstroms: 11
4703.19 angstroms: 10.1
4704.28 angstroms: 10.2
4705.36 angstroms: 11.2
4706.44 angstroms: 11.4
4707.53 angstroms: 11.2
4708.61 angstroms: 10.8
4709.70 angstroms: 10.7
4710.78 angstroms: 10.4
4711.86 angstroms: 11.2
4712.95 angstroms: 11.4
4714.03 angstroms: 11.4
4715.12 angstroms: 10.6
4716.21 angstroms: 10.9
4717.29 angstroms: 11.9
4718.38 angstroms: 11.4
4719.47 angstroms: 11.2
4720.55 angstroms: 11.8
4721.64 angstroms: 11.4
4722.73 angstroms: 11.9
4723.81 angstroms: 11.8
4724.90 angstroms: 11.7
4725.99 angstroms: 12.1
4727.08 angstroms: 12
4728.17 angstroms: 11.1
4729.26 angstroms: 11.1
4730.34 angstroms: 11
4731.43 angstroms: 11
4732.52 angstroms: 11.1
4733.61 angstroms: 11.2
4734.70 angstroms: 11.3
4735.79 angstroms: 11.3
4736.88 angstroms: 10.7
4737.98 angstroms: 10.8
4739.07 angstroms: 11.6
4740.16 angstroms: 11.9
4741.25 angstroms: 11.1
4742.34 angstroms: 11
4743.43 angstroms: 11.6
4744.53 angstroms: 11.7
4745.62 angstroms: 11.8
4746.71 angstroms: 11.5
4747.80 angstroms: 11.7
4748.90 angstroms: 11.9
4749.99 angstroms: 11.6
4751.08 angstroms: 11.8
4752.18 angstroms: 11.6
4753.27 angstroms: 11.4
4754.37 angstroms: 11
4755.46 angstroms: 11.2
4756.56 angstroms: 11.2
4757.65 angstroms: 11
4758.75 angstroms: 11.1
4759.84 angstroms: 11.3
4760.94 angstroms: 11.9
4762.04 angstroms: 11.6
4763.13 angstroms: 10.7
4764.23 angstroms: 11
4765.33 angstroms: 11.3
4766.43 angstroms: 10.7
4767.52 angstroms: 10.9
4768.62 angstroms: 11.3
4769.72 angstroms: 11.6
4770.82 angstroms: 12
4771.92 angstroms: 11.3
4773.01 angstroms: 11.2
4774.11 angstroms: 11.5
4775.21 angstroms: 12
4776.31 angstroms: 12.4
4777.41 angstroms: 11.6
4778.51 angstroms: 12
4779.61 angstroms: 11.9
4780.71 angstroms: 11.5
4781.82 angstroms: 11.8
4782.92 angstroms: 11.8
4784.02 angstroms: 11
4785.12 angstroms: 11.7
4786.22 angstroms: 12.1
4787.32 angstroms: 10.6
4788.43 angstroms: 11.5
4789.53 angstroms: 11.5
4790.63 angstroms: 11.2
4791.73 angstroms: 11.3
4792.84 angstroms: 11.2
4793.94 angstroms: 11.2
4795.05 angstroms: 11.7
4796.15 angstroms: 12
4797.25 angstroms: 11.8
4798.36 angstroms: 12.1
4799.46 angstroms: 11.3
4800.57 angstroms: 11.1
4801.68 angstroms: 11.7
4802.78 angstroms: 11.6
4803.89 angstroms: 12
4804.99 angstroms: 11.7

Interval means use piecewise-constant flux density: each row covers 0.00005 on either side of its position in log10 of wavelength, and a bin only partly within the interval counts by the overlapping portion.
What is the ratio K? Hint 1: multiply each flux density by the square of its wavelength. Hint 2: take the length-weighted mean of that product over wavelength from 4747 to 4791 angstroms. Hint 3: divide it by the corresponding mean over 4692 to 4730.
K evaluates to 1.05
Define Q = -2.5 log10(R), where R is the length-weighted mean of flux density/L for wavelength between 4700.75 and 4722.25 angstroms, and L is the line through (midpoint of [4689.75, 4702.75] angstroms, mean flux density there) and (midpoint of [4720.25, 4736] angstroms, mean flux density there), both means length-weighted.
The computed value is 0.03 mag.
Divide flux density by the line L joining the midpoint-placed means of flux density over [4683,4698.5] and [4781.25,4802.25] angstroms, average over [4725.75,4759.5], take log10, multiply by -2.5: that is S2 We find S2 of 0.01 mag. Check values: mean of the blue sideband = 11.4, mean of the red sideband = 11.5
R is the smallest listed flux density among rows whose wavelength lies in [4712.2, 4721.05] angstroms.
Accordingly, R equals 10.6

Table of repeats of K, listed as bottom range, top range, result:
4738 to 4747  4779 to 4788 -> 1.02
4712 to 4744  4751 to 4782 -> 1.02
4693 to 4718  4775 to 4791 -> 1.09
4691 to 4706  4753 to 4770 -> 1.04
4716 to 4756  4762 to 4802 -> 1.02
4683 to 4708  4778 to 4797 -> 1.08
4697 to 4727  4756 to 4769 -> 1.02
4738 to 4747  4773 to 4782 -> 1.04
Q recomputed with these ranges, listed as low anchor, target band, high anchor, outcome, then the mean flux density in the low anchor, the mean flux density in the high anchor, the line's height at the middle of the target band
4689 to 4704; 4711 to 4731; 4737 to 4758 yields -0.013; 11.2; 11.4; 11.3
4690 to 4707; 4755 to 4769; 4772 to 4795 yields 0.026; 11.1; 11.5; 11.4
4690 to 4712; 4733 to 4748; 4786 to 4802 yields -0.013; 11.1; 11.5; 11.2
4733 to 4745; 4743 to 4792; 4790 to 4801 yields -0.008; 11.3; 11.5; 11.4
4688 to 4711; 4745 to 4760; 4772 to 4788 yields 0.000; 11.1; 11.6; 11.4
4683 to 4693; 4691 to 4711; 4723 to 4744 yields 0.026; 11.3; 11.3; 11.3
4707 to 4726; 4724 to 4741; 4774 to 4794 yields 0.004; 11.3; 11.6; 11.4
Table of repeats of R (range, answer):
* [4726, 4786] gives 10.7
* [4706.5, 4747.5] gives 10.4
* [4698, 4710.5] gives 10.1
